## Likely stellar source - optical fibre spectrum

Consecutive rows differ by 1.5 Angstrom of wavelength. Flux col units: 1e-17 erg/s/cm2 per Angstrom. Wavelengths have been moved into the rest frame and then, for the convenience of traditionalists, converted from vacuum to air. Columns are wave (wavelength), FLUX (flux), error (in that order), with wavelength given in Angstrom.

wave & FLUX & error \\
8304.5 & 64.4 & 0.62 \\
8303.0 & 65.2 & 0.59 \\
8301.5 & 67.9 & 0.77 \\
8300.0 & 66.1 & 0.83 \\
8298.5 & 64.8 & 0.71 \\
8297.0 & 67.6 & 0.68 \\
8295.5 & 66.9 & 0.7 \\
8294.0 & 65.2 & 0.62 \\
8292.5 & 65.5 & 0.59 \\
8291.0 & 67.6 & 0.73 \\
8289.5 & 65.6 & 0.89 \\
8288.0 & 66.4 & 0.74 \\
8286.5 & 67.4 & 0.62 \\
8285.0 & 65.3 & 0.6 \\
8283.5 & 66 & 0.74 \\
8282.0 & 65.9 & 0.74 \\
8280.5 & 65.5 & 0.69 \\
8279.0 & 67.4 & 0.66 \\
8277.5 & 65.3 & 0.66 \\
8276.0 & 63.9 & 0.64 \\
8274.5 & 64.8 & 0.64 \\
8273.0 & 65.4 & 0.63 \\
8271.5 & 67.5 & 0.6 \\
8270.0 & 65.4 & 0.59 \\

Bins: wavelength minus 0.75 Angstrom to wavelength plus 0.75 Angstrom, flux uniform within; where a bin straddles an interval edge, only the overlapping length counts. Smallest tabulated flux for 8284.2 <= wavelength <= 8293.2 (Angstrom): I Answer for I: 65.3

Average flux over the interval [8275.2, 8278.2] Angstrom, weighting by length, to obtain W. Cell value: 64.6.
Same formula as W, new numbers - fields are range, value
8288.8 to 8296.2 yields 66.2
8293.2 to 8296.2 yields 66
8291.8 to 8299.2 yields 66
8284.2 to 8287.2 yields 66.3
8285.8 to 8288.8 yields 66.9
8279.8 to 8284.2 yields 65.8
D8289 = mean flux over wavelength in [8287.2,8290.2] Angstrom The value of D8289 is 66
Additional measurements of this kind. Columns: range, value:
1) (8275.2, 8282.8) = 65.6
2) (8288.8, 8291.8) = 66.6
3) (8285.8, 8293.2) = 66.5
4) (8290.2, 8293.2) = 66.6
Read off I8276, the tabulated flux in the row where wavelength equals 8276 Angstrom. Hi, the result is 63.9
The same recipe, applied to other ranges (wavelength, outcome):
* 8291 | 67.6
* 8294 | 65.2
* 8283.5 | 66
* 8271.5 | 67.5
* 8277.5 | 65.3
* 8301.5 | 67.9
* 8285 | 65.3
